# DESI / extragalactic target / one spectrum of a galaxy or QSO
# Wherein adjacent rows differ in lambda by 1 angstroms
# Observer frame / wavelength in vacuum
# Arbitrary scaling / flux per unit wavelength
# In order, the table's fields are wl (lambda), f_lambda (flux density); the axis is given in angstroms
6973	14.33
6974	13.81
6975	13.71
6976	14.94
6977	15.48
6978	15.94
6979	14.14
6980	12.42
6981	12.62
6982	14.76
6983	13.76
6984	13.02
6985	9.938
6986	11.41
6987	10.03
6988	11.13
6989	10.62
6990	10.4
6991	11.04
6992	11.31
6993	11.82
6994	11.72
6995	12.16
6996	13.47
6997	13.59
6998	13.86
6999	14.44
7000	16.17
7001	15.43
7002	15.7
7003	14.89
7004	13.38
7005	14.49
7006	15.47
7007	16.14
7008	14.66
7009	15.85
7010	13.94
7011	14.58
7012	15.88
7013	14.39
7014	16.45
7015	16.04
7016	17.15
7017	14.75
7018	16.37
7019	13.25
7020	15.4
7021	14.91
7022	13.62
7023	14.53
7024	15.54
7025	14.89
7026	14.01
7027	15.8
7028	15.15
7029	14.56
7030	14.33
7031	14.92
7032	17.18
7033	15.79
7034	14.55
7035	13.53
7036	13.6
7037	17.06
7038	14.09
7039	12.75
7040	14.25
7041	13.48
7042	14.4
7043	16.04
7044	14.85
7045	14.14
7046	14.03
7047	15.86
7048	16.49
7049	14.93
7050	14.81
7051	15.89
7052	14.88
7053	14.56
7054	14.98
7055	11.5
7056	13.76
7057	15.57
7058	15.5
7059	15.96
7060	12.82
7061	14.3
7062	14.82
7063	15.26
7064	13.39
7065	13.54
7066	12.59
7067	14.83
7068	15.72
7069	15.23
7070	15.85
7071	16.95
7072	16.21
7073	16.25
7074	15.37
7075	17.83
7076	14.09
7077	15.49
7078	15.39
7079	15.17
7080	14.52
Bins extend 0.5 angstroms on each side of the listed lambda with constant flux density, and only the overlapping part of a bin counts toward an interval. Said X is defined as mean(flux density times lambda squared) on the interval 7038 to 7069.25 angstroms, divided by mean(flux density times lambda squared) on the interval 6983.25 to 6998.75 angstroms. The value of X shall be 1.26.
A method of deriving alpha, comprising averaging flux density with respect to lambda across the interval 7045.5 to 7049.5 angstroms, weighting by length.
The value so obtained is 15.3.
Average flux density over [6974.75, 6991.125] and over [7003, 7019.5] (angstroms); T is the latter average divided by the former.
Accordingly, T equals 1.2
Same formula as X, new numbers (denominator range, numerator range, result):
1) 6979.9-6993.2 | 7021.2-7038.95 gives 1.28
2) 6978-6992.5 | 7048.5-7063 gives 1.24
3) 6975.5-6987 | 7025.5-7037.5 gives 1.14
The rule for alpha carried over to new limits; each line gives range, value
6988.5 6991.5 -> 10.7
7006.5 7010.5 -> 15.1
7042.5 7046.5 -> 14.8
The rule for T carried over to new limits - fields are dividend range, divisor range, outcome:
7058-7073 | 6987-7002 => 1.18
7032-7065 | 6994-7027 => 0.99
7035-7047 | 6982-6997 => 1.23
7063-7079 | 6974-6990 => 1.18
